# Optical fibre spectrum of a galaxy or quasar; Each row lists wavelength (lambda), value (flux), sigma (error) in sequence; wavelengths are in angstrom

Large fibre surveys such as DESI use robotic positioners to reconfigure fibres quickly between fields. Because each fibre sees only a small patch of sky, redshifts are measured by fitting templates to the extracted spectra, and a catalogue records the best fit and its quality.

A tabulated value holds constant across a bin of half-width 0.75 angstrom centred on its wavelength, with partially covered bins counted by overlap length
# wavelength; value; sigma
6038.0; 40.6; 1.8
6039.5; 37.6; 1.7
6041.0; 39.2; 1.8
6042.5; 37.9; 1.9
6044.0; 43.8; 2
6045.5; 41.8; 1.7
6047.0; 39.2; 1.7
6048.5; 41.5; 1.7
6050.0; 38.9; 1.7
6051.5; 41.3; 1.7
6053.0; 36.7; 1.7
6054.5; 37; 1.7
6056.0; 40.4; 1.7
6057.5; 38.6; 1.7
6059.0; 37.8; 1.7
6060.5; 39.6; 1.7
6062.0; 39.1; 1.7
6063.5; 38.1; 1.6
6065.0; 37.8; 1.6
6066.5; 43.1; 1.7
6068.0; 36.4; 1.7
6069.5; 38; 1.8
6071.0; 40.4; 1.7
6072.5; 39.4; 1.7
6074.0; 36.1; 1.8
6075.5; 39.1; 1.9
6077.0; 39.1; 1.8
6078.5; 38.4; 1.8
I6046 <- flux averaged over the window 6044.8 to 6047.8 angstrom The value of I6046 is 40.5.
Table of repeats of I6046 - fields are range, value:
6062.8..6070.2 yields 38.7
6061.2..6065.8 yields 38.4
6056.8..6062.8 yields 38.8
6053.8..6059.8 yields 38.5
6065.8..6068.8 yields 39.7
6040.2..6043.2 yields 38.5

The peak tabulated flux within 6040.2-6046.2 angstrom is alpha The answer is 43.8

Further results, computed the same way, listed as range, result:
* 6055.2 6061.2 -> 40.4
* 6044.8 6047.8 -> 41.8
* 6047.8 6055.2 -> 41.5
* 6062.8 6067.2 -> 43.1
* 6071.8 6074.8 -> 39.4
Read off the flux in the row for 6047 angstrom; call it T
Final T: 39.2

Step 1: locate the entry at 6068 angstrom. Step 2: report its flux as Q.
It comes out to 36.4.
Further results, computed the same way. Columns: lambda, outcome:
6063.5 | 38.1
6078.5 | 38.4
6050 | 38.9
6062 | 39.1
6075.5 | 39.1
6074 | 36.1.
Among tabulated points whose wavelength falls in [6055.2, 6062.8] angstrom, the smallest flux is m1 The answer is 37.8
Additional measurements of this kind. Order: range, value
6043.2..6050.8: 38.9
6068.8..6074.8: 36.1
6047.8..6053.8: 36.7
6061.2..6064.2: 38.1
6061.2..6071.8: 36.4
